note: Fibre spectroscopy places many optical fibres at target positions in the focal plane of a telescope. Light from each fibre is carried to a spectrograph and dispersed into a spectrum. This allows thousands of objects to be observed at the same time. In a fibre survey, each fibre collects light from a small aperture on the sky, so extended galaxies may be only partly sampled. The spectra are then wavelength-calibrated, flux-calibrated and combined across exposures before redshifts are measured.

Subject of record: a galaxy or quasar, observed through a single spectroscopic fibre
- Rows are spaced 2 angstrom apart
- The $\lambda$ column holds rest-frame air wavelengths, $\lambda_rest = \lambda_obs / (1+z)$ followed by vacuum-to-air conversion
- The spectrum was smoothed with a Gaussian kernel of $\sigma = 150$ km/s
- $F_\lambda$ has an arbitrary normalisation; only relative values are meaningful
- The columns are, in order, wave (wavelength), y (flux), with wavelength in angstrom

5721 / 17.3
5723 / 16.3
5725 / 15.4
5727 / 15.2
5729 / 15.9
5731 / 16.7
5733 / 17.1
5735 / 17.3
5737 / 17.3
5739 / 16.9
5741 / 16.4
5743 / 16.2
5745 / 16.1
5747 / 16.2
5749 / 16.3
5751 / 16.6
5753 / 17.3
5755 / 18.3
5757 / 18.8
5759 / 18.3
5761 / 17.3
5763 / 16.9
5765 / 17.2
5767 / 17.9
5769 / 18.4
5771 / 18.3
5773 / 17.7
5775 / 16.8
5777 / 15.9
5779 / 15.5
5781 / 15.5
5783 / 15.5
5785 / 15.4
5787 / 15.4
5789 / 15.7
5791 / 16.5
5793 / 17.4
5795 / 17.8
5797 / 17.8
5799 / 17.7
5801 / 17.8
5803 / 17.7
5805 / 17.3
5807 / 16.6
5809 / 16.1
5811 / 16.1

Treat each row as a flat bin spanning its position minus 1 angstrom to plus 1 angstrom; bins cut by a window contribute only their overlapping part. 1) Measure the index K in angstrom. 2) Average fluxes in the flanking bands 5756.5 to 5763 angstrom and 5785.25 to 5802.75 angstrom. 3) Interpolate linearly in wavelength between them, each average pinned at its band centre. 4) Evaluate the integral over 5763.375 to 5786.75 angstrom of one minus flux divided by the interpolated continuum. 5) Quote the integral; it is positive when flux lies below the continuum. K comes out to 1.1 angstrom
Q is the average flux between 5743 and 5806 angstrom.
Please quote 17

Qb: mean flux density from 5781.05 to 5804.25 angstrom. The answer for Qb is 16.7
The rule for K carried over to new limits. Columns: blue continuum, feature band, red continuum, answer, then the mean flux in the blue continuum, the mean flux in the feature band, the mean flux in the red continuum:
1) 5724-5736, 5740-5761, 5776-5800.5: -1.0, 16.3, 17.1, 16.4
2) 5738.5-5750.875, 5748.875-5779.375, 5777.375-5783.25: -2.9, 16.3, 17.4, 15.5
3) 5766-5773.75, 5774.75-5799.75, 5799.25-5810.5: 1.8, 18.1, 16.4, 17.1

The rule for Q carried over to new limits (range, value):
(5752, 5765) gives 17.8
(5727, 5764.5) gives 16.9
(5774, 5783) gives 15.9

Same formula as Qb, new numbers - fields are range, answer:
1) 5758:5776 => 17.6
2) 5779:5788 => 15.5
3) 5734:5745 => 16.8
